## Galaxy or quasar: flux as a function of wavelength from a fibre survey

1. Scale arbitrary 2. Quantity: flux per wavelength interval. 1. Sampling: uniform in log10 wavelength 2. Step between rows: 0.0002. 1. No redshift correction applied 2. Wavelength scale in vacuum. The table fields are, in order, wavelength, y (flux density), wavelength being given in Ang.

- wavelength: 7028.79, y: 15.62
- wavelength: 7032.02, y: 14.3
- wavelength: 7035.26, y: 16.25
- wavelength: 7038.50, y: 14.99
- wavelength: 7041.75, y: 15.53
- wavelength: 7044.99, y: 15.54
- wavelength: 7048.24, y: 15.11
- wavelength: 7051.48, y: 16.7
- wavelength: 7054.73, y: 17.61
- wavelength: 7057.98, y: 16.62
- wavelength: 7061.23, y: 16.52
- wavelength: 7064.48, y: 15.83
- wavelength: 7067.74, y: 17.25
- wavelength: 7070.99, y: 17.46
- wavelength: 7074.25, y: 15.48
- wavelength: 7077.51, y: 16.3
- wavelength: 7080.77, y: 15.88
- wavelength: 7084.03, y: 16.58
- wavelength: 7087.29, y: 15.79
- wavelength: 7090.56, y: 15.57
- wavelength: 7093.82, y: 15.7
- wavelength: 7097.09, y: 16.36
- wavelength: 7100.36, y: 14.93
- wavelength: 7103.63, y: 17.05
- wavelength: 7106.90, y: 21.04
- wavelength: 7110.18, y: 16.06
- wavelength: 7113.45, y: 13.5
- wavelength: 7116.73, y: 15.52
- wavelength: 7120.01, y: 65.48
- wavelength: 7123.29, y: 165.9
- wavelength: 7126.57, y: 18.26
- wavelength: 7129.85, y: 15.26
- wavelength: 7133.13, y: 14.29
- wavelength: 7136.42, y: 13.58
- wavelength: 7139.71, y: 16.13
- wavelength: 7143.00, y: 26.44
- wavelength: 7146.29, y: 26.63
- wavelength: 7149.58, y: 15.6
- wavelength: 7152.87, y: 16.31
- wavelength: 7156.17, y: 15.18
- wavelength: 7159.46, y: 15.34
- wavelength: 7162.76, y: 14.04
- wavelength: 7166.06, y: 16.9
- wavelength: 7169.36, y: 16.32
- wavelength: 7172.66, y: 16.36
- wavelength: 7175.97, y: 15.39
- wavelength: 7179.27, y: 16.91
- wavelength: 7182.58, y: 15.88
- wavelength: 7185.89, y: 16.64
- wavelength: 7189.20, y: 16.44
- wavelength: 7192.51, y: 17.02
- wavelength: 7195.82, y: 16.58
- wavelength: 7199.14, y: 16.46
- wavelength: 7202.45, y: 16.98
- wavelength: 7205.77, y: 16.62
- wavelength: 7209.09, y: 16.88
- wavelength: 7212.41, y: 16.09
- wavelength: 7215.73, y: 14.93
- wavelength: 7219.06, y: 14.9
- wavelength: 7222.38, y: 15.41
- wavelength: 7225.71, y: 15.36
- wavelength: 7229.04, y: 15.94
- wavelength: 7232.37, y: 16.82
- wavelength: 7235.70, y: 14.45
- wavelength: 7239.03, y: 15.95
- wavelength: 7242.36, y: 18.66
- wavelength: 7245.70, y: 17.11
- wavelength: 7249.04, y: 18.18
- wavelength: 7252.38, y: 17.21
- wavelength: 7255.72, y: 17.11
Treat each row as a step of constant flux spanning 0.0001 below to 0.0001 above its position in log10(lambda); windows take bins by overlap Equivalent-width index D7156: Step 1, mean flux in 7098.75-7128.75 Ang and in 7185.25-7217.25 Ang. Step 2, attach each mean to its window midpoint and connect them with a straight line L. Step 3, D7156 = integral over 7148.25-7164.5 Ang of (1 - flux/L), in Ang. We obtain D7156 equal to 7.3 Ang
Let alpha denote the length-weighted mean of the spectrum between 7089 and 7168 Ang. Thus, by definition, 25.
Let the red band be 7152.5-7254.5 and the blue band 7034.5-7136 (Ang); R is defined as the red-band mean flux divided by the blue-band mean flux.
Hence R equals 0.72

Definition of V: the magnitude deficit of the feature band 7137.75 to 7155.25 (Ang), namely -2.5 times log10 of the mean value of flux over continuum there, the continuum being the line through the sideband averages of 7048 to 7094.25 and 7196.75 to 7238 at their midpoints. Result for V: -0.23 mag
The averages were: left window 16.3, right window 15.9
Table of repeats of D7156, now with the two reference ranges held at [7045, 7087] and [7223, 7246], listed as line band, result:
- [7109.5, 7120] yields -4.1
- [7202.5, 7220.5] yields 0.3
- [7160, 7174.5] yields 0.4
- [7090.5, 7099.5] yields 0.3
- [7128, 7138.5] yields 1.2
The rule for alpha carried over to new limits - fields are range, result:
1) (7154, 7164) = 15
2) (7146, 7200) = 16.5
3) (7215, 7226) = 15.1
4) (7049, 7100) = 16.3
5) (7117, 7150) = 37.6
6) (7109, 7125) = 56.3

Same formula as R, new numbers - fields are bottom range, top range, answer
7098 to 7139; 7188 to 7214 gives 0.52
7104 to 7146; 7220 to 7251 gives 0.50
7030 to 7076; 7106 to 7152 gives 1.96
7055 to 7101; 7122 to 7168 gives 1.64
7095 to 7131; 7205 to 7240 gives 0.46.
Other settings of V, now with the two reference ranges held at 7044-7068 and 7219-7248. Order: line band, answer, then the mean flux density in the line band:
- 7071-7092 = 0.02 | 16.1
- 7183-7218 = -0.01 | 16.4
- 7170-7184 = 0.01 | 16.2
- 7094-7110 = -0.05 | 17.1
